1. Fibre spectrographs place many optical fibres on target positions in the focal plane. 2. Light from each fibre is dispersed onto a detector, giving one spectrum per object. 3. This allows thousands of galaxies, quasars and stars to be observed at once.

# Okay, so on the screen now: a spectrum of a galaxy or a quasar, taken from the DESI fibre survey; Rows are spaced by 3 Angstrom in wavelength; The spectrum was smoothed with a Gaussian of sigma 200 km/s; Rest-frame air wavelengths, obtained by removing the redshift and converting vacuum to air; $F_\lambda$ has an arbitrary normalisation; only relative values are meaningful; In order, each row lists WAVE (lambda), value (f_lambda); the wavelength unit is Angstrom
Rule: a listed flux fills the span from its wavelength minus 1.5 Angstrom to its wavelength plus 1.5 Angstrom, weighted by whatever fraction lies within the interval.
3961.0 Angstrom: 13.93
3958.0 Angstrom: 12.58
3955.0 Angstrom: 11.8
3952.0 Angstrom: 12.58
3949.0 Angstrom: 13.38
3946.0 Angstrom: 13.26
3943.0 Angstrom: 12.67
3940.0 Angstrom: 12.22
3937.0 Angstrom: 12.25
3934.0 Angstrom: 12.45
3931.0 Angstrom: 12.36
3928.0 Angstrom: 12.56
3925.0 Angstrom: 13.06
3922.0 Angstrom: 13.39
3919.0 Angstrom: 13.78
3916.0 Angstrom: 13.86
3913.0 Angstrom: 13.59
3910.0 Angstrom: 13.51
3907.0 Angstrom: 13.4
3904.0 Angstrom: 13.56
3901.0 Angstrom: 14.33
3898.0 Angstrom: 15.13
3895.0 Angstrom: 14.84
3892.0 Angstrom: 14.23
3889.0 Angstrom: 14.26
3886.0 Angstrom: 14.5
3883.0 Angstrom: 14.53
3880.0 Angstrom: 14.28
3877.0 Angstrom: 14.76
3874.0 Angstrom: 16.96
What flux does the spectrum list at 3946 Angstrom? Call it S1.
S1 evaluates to 13.26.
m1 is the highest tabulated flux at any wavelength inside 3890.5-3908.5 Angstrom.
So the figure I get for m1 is 15.13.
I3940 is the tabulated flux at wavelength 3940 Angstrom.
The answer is 12.22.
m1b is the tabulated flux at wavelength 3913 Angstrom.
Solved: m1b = 13.59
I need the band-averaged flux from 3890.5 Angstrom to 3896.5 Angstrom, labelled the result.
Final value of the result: 14.5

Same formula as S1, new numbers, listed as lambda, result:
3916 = 13.86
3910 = 13.51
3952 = 12.58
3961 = 13.93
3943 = 12.67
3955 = 11.8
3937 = 12.25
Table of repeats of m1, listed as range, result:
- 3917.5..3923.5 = 13.78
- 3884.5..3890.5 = 14.5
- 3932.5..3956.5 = 13.38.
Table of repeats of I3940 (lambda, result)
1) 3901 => 14.33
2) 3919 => 13.78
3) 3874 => 16.96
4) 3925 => 13.06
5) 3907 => 13.4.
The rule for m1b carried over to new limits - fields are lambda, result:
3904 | 13.56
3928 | 12.56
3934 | 12.45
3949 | 13.38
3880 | 14.28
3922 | 13.39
